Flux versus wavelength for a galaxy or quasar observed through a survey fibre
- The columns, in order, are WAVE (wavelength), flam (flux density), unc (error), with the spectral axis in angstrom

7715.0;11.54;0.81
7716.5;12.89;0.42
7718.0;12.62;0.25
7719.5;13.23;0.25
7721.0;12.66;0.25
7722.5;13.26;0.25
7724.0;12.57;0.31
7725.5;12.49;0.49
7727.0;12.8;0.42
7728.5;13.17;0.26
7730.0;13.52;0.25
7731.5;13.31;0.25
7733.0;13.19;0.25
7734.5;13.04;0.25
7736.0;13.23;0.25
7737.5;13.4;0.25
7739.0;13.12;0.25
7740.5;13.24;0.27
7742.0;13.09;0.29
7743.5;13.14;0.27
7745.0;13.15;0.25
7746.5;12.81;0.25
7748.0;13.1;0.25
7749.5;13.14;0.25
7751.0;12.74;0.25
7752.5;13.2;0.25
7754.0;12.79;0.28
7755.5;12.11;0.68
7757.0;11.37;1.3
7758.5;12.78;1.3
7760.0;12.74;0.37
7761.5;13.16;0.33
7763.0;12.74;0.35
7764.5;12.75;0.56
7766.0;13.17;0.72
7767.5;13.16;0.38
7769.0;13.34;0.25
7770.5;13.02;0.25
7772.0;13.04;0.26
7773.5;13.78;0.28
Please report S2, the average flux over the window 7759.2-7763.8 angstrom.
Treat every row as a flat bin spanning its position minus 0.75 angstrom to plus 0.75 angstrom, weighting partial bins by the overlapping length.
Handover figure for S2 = 12.9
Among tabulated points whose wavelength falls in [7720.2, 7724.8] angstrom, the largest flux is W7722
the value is 13.26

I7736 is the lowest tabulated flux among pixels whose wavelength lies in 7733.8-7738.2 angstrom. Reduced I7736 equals 13.04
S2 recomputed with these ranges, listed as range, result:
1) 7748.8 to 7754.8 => 13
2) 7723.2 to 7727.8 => 12.6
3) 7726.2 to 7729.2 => 13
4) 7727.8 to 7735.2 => 13.2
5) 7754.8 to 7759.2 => 12.1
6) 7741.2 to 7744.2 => 13.1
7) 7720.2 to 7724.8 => 12.8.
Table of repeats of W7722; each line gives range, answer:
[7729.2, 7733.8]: 13.52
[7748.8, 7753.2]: 13.2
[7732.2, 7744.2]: 13.4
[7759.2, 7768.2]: 13.17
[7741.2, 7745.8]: 13.15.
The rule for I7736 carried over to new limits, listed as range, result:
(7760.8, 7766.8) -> 12.74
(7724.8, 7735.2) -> 12.49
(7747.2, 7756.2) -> 12.11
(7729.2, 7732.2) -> 13.31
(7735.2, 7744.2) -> 13.09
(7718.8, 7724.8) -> 12.57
